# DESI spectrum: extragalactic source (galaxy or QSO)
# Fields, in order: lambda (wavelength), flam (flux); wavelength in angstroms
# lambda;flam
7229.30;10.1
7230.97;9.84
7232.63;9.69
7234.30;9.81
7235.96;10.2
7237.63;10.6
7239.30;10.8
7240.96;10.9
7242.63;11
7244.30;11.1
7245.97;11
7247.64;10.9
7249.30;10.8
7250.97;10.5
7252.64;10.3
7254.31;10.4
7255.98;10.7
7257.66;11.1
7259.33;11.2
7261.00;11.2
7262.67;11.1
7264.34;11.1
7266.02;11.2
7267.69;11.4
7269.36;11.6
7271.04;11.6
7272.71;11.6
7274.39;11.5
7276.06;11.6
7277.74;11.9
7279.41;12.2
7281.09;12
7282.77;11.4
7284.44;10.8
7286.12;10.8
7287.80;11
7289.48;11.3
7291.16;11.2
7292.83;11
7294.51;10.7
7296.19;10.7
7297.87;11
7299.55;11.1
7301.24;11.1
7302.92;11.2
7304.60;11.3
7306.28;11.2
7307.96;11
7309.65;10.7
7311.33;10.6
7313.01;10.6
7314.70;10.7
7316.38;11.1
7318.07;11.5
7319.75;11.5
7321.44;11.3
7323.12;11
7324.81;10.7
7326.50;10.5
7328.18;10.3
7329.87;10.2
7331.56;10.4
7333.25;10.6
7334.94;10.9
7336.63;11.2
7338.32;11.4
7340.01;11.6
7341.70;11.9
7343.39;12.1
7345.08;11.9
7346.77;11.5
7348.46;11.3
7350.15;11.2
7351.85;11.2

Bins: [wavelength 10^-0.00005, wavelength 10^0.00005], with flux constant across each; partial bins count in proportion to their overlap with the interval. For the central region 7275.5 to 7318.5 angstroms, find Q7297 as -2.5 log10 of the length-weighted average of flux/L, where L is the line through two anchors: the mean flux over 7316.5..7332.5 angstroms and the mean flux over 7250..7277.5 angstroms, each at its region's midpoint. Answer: -0.02 mag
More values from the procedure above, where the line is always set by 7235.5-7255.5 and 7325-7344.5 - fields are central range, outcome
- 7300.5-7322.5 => -0.013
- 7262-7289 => -0.059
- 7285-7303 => -0.012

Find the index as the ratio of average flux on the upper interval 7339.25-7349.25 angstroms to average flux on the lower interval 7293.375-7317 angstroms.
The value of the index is 1.07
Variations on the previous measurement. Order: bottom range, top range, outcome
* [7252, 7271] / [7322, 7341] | 0.98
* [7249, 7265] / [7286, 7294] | 1.02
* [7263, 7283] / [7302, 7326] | 0.95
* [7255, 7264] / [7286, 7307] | 1.00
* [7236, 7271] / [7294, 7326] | 1.00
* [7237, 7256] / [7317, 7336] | 1.01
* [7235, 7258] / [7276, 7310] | 1.04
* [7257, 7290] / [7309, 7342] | 0.96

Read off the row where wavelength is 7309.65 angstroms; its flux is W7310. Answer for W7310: 10.7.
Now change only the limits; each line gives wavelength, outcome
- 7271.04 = 11.6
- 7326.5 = 10.5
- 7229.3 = 10.1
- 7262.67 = 11.1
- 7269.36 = 11.6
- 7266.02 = 11.2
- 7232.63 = 9.69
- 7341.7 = 11.9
